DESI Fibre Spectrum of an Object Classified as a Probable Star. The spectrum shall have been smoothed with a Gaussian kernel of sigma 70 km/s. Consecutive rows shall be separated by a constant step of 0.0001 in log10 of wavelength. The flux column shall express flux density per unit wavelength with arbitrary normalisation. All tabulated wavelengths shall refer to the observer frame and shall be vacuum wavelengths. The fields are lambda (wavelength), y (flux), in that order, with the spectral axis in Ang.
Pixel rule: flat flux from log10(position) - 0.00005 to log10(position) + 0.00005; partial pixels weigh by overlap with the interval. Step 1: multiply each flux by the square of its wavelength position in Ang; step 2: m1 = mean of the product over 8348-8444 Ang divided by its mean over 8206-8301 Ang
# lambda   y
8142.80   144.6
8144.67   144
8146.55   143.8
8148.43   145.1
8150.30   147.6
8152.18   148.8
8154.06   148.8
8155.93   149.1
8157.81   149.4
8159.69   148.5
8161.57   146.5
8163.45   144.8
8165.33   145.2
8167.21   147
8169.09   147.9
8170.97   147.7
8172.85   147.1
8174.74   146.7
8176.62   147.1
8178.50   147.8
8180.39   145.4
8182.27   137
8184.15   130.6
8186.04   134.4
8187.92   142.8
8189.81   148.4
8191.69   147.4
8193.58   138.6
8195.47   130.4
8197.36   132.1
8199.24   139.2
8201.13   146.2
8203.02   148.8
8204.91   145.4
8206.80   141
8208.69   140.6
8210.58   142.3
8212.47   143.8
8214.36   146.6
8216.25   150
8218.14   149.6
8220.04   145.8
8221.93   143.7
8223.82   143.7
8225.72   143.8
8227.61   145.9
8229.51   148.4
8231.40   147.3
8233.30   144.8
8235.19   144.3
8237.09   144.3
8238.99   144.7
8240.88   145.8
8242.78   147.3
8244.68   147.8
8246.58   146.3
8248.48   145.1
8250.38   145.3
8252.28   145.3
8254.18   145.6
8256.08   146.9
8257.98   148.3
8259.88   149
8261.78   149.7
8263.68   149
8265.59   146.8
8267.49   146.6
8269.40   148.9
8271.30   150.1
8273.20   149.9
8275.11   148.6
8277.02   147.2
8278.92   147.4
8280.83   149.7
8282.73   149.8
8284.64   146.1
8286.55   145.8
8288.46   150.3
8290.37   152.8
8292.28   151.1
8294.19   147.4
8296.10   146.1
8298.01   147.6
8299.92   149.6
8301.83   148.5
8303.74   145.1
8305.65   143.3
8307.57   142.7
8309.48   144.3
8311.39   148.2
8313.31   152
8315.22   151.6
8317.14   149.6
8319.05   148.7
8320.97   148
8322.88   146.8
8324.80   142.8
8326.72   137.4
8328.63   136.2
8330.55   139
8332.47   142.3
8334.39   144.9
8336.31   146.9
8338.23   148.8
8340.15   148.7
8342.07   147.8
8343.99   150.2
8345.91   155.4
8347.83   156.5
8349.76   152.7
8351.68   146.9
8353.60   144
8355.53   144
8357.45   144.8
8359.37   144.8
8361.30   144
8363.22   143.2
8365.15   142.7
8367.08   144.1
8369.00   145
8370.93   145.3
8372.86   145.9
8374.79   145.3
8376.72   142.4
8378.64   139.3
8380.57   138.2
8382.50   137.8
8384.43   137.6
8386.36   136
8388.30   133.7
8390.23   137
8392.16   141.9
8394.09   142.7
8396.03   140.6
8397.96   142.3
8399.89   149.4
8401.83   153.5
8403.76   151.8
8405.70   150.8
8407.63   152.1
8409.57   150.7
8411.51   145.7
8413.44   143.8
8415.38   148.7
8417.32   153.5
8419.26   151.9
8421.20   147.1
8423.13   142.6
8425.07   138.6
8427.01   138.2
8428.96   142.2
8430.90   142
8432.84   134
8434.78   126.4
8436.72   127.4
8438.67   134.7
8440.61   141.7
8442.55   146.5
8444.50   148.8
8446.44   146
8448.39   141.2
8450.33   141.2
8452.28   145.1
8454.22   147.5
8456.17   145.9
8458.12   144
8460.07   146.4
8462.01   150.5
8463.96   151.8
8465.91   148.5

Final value 1.01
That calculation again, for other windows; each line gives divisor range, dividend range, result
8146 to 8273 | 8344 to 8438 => 1.03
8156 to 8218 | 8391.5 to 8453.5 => 1.06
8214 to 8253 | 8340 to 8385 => 1.03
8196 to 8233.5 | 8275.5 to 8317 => 1.05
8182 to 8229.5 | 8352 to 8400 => 1.04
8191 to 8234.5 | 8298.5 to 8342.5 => 1.04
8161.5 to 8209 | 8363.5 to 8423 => 1.06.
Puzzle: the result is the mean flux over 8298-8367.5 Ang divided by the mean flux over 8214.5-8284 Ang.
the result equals 1.00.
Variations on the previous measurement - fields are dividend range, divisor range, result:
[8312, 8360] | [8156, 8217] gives 1.02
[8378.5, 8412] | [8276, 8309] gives 0.97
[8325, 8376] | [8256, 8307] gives 0.98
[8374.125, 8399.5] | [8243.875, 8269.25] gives 0.95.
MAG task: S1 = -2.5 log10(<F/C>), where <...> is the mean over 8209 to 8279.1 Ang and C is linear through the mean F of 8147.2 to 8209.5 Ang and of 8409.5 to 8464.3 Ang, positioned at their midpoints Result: -0.02 mag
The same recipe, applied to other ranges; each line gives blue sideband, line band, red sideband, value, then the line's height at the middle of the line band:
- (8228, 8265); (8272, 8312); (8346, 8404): -0.02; 146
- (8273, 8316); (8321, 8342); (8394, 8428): 0.03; 148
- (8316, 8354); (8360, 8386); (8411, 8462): 0.02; 145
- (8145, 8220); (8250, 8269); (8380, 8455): -0.03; 144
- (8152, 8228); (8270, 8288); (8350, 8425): -0.03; 144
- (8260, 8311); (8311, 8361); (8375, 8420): 0.00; 146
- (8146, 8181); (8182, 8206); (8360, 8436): 0.05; 147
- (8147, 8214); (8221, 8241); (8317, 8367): 0.00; 145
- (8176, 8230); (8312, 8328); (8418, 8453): -0.04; 142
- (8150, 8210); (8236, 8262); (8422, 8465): -0.02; 143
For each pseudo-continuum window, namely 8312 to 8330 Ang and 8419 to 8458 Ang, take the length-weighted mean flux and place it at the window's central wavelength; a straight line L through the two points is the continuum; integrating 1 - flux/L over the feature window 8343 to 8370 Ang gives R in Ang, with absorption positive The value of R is -0.5 Ang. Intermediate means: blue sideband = 146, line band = 147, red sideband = 141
